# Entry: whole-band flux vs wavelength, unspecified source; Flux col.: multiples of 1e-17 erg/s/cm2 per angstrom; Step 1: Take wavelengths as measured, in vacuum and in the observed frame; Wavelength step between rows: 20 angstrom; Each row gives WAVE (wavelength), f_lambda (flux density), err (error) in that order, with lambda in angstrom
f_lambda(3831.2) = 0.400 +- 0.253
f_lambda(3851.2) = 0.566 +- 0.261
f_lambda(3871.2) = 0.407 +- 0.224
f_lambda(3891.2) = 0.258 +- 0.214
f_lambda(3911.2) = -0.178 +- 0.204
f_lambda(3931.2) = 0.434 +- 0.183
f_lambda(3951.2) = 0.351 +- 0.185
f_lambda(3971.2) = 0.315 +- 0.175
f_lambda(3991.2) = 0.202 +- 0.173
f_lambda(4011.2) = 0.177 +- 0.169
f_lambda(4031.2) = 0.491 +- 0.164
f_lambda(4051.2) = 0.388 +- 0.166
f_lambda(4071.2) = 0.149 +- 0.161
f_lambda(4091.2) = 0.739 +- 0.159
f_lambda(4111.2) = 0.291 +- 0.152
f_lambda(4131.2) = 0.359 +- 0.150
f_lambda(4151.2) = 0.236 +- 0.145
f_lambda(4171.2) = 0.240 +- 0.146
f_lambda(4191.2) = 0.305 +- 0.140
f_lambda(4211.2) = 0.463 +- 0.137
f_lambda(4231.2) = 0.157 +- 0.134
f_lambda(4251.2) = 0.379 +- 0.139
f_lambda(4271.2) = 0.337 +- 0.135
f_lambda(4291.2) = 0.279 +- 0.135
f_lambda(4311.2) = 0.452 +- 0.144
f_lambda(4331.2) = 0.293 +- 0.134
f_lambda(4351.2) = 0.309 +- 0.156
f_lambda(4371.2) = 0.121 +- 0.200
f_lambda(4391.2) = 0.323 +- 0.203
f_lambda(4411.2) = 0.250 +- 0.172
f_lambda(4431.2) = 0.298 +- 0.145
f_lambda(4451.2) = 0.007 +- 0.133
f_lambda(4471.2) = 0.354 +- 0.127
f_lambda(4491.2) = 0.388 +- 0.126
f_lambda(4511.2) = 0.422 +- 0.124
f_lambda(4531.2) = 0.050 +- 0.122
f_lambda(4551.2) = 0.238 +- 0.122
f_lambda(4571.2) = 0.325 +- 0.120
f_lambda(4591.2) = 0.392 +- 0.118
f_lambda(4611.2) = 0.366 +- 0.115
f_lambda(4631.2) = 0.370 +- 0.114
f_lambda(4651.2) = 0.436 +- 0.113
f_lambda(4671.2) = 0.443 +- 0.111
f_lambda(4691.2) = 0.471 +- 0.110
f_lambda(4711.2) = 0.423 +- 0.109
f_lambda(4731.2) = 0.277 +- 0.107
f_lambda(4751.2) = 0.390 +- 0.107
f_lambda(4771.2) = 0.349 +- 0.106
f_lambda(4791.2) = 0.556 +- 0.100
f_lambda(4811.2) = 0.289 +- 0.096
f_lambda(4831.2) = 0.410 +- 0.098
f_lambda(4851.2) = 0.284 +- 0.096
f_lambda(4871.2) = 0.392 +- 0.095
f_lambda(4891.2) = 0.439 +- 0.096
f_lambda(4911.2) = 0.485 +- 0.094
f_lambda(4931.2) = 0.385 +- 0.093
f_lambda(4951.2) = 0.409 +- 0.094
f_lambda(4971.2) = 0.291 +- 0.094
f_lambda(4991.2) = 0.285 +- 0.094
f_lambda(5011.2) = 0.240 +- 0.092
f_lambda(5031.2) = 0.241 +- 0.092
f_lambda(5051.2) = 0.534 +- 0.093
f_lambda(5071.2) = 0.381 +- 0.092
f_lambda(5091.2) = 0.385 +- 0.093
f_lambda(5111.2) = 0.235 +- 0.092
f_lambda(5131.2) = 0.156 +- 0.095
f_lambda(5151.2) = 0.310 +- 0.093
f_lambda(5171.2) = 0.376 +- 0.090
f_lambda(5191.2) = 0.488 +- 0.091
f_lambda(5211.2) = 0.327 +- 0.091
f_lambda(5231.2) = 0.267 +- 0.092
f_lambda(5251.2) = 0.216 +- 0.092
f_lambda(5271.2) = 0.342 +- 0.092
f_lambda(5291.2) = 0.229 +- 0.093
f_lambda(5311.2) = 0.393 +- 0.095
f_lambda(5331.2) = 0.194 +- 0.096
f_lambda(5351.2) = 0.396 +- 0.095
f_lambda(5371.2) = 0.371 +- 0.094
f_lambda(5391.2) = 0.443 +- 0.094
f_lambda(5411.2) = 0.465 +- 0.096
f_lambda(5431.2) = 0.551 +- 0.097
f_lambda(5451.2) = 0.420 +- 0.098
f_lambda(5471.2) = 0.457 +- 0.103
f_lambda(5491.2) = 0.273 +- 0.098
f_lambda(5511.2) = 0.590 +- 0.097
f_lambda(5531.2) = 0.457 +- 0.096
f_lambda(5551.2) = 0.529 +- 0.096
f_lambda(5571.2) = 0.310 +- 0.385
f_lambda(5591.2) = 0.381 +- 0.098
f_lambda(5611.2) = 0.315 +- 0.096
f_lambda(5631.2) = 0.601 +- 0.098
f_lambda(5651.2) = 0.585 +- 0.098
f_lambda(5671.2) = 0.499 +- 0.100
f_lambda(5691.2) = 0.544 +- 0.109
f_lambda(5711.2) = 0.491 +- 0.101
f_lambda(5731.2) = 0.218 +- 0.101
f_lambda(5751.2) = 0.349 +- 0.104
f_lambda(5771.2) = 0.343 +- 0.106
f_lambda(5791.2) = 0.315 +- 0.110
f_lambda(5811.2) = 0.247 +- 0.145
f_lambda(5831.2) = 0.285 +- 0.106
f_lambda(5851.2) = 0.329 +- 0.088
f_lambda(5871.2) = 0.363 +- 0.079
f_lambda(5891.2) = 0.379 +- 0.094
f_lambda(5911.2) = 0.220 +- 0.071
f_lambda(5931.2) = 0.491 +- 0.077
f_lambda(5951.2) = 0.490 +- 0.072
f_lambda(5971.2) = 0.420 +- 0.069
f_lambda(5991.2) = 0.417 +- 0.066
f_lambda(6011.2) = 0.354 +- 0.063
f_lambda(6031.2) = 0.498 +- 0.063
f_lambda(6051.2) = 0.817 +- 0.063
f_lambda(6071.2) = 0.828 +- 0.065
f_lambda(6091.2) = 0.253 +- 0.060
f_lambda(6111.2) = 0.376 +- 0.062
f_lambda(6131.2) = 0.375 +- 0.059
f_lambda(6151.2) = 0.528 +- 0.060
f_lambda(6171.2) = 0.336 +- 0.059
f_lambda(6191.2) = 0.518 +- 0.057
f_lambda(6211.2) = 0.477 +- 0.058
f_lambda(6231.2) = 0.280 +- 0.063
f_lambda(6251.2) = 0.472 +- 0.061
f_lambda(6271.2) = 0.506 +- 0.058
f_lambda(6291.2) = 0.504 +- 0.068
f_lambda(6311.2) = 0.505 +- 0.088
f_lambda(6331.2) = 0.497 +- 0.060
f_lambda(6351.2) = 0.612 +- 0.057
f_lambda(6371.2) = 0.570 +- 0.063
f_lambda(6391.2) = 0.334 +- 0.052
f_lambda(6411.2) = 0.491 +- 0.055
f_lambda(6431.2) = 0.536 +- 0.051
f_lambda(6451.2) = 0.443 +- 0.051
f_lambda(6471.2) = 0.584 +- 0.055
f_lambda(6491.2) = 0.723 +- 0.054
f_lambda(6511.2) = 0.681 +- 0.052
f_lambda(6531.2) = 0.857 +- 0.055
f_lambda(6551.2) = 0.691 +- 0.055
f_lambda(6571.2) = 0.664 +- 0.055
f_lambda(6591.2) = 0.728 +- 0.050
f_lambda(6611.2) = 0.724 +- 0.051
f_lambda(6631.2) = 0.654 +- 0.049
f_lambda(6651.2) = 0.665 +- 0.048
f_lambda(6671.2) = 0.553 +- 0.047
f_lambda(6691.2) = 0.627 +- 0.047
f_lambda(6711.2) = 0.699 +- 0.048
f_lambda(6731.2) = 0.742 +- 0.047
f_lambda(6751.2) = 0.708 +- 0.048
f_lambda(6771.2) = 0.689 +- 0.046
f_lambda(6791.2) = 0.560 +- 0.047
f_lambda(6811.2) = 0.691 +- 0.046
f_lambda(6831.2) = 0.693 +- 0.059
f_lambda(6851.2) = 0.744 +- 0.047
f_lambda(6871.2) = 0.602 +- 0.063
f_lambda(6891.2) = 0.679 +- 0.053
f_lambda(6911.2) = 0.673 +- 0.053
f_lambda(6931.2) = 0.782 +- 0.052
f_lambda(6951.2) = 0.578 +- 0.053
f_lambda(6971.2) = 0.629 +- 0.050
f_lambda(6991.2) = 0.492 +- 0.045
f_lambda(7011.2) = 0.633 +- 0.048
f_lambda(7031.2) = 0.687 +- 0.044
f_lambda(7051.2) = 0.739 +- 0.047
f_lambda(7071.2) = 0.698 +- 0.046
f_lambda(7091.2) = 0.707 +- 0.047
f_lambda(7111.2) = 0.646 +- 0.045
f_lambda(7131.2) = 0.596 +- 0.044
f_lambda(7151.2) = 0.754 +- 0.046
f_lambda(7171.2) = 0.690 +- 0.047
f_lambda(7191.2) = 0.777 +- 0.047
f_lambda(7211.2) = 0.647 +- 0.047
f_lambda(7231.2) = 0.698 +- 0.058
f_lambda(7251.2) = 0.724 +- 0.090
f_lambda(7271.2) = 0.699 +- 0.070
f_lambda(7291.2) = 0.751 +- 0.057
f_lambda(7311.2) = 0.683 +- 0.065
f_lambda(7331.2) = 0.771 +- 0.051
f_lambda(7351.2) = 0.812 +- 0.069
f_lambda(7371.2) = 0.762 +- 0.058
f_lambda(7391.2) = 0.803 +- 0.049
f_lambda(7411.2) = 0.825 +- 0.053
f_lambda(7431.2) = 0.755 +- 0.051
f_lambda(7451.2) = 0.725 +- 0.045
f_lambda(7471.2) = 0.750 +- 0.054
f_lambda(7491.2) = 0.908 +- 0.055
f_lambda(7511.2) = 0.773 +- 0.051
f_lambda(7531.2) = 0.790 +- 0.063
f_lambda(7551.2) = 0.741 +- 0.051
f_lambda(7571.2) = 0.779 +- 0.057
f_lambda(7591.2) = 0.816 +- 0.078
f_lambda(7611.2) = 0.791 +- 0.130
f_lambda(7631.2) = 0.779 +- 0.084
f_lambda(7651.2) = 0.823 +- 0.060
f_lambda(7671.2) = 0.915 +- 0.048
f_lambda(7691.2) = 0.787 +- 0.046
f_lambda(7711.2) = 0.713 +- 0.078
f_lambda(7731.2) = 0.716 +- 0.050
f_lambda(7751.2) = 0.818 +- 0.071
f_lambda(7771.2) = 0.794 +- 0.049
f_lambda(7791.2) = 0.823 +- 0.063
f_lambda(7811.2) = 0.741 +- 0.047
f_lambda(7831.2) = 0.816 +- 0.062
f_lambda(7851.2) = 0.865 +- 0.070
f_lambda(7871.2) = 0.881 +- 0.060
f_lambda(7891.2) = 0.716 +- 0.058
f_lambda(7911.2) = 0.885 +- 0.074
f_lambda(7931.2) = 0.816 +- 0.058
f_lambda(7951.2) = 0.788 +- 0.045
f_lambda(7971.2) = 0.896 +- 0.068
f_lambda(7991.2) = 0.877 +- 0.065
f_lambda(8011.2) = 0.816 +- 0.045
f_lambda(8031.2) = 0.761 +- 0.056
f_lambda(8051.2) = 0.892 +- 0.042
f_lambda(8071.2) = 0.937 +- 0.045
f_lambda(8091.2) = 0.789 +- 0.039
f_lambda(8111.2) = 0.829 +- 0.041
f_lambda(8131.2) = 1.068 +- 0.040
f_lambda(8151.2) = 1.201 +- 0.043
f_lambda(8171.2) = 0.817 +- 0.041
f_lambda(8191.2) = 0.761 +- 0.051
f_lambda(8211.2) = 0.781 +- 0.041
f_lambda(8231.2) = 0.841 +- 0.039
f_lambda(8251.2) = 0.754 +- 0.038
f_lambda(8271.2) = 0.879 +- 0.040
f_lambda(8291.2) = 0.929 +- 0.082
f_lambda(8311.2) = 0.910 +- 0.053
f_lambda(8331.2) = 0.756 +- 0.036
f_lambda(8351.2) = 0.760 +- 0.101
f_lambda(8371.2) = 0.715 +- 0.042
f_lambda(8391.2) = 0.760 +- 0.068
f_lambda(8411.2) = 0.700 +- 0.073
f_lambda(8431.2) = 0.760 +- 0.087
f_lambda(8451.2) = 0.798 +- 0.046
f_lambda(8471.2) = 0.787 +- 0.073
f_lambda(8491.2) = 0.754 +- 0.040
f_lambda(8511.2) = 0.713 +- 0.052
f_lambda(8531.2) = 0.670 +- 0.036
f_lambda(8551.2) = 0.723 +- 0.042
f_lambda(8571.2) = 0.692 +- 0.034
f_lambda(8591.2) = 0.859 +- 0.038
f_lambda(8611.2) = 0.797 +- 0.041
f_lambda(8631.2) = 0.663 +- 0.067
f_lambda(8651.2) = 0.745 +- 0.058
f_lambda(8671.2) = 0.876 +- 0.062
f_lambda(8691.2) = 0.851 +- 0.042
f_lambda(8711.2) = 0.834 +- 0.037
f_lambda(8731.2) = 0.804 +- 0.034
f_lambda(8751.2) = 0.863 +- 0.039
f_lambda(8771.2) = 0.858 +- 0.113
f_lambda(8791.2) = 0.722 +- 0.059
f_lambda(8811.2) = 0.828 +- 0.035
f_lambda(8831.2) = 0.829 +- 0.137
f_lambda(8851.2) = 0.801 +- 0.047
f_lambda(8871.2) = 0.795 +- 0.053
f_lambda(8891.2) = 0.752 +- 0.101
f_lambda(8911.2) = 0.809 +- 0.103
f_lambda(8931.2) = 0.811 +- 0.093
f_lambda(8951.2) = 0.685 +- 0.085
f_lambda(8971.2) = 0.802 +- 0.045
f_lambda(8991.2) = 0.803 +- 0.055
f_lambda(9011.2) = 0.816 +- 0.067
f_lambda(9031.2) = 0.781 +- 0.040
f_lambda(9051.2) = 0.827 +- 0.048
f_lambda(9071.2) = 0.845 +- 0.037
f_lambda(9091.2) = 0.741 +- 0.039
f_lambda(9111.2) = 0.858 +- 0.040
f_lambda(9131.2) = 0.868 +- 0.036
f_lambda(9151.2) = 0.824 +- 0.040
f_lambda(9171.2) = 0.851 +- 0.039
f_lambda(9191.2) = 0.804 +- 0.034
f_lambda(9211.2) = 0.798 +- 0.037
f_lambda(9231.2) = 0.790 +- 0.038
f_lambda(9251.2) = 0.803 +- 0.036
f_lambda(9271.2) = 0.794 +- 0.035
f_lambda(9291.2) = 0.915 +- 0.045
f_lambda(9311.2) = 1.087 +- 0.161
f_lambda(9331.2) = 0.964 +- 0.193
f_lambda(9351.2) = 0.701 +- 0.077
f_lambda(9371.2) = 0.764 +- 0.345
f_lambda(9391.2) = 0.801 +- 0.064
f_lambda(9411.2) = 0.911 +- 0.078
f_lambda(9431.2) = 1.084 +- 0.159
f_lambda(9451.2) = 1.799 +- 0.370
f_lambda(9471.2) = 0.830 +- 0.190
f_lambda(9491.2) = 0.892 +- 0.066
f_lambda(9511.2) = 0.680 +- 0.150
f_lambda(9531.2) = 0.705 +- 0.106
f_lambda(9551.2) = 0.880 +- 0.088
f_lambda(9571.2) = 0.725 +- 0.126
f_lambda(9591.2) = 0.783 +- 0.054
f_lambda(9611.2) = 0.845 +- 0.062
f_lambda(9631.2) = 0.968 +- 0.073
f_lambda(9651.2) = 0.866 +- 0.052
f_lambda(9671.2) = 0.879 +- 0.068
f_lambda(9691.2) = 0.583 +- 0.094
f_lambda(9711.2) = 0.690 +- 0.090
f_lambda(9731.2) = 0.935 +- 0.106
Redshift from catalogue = 0.63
